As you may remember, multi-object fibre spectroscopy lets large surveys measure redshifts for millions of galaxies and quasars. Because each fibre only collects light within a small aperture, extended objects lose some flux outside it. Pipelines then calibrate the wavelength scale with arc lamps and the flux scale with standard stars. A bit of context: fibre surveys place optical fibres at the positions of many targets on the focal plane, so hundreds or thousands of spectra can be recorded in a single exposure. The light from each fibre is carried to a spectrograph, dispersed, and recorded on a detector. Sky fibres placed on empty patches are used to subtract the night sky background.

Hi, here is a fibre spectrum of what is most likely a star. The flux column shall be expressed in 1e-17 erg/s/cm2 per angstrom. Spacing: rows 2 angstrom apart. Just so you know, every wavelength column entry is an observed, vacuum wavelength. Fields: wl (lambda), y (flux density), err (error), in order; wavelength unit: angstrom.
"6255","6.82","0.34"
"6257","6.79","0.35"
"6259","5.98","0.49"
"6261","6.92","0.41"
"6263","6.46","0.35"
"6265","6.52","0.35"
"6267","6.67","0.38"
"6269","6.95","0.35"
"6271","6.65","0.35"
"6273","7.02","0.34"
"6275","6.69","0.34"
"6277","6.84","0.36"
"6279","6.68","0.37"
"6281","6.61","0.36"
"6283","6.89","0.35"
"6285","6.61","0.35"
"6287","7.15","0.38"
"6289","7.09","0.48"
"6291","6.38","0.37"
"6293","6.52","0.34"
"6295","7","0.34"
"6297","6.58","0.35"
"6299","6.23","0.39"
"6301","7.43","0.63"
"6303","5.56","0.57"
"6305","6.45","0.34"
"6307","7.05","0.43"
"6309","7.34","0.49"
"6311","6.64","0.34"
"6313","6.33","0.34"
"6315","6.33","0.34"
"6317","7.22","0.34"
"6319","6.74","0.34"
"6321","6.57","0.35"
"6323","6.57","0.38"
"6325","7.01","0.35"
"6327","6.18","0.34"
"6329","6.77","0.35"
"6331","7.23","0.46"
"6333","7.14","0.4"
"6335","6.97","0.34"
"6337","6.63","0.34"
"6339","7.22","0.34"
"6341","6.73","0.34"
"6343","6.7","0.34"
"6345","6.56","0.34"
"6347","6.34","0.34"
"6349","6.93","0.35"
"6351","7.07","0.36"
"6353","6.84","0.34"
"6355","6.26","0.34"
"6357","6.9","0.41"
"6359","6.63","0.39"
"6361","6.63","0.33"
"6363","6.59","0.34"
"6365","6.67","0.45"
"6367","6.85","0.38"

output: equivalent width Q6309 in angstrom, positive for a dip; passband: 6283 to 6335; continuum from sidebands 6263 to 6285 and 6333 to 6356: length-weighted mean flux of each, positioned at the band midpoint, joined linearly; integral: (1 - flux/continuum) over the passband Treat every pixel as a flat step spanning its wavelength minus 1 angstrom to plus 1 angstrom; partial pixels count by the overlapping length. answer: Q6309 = 0.1 angstrom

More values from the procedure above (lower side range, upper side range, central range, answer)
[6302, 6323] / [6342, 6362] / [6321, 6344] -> -0.6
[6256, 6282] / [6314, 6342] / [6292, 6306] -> 0.4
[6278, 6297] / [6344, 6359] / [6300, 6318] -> 0.1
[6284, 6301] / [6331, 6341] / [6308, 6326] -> 0.3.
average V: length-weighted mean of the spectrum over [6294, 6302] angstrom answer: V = 6.81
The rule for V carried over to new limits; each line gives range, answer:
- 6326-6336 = 6.86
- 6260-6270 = 6.7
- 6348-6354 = 6.95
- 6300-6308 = 6.62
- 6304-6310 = 6.95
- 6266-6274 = 6.82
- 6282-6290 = 6.94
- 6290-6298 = 6.62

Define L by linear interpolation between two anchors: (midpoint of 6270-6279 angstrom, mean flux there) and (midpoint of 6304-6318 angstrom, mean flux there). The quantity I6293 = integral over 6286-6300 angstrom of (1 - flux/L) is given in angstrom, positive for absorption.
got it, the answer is 0.14 angstrom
